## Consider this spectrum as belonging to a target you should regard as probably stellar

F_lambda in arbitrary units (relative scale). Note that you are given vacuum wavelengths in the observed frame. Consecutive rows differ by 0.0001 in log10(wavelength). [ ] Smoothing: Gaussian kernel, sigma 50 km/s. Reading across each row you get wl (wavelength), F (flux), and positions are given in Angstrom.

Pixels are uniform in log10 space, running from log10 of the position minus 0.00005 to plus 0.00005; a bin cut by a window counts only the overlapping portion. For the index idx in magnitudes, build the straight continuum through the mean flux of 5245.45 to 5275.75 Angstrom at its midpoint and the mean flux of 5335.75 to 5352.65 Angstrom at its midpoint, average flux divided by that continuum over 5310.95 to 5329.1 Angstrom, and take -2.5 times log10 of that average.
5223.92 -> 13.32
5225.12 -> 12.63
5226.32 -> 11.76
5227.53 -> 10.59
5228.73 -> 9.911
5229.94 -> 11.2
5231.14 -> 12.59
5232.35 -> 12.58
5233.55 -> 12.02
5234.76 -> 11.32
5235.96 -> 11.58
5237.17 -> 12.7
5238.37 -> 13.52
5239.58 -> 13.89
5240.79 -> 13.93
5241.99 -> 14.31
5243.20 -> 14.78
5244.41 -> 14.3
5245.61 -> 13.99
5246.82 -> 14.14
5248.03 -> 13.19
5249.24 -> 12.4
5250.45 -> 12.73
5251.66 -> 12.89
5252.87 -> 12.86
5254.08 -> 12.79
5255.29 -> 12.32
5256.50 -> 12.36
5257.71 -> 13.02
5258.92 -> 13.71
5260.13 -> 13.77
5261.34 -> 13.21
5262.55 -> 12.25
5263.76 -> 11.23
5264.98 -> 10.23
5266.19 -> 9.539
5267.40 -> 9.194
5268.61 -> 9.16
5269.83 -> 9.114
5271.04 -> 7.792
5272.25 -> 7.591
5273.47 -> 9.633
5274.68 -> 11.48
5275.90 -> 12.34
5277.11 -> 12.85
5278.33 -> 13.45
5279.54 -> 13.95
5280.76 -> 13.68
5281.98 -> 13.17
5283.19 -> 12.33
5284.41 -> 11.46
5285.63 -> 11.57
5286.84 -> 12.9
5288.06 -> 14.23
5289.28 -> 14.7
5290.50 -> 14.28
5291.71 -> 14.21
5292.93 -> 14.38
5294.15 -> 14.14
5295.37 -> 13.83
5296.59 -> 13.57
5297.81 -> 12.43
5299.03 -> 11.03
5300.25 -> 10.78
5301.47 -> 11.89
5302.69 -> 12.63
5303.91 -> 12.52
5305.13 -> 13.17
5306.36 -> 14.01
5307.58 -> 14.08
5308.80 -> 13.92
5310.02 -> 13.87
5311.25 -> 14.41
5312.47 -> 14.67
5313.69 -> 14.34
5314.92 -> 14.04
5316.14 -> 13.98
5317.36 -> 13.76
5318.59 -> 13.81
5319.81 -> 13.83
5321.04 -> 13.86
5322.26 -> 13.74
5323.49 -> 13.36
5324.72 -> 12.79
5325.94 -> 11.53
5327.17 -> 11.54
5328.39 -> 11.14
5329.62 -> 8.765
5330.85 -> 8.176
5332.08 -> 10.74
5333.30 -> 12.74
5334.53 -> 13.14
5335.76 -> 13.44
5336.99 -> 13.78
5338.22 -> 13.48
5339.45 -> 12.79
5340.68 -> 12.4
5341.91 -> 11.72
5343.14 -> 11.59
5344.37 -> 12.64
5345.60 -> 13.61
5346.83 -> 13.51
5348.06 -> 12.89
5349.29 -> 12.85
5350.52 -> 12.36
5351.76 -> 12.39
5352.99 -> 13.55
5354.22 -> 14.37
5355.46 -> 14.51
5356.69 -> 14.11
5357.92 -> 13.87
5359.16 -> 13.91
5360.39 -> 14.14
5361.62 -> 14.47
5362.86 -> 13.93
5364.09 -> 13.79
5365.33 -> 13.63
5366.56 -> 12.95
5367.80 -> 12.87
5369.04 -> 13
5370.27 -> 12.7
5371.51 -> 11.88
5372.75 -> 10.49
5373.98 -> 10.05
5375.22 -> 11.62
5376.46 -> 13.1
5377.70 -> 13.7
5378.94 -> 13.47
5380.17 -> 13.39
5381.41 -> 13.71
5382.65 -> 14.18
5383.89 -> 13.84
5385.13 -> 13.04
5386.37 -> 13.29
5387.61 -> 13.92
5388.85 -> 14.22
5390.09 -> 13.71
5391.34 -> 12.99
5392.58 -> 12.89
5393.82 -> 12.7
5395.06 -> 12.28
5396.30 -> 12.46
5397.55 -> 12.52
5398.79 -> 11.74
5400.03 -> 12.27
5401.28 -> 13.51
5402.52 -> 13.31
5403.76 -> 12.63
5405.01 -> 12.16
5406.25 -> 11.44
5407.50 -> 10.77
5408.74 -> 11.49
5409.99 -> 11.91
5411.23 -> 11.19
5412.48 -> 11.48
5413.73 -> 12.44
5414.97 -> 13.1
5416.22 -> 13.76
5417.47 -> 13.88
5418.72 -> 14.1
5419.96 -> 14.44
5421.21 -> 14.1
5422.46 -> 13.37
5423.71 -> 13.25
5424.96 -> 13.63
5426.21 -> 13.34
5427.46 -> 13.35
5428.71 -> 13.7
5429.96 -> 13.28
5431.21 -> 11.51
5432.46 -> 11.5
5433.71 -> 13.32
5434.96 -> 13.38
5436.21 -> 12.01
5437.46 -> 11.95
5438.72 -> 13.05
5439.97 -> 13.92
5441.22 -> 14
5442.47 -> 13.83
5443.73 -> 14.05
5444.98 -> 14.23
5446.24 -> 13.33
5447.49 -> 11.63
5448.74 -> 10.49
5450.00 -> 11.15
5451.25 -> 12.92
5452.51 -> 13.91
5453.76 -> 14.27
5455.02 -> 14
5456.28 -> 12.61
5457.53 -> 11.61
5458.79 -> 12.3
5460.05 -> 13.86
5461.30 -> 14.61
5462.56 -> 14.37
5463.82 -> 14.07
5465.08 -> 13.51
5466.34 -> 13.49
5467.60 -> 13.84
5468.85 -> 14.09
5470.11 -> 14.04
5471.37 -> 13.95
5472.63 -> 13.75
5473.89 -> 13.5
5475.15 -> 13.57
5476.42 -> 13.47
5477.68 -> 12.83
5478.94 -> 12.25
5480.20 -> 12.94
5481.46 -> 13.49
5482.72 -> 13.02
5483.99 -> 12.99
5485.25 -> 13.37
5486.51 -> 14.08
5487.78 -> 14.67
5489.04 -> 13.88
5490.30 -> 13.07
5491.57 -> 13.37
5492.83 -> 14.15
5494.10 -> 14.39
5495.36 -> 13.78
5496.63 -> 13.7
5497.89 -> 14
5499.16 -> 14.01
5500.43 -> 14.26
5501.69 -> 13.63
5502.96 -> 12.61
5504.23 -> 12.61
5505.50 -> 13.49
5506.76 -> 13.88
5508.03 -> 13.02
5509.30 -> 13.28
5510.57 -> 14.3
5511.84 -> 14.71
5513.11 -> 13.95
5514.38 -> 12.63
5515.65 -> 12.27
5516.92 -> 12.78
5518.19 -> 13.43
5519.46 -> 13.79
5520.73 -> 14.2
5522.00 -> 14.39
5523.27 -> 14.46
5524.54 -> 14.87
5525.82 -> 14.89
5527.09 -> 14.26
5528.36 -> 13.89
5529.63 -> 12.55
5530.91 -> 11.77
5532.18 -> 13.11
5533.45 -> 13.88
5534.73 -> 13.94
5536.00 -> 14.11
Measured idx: -0.08 mag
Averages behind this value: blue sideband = 11.6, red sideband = 12.8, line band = 13.3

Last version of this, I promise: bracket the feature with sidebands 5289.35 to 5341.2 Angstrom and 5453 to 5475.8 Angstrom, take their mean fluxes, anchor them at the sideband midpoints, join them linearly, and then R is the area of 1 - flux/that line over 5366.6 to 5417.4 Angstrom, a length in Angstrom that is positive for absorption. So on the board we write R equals 2.58 Angstrom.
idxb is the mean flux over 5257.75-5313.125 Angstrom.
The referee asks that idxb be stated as 12.4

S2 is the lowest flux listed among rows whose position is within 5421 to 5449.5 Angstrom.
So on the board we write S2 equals 10.49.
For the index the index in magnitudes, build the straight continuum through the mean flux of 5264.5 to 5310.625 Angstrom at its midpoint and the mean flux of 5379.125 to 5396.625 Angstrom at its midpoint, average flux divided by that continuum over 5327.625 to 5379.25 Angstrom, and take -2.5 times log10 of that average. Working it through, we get 0.02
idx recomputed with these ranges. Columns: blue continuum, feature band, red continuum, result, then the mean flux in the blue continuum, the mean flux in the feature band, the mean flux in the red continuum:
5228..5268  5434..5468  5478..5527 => 0.02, 12.6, 13.2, 13.7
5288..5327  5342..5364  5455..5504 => 0.00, 13.5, 13.4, 13.6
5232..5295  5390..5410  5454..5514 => 0.07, 12.5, 12.4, 13.6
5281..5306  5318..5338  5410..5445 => 0.06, 13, 12.3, 13.1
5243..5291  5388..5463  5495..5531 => 0.02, 12.2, 12.9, 13.7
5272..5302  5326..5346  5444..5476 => 0.08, 12.7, 12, 13.3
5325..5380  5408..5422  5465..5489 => 0.02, 12.7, 12.9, 13.5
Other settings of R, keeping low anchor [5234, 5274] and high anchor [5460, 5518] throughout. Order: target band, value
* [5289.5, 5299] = -1.0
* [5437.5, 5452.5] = 0.4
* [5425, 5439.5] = 0.5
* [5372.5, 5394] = -0.2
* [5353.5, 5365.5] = -1.2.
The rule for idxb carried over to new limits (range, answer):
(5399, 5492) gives 13.1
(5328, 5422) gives 12.8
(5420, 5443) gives 13.2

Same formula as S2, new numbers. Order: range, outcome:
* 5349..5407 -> 10.05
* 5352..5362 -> 13.55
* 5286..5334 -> 8.176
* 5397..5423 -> 10.77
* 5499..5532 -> 11.77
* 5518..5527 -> 13.43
